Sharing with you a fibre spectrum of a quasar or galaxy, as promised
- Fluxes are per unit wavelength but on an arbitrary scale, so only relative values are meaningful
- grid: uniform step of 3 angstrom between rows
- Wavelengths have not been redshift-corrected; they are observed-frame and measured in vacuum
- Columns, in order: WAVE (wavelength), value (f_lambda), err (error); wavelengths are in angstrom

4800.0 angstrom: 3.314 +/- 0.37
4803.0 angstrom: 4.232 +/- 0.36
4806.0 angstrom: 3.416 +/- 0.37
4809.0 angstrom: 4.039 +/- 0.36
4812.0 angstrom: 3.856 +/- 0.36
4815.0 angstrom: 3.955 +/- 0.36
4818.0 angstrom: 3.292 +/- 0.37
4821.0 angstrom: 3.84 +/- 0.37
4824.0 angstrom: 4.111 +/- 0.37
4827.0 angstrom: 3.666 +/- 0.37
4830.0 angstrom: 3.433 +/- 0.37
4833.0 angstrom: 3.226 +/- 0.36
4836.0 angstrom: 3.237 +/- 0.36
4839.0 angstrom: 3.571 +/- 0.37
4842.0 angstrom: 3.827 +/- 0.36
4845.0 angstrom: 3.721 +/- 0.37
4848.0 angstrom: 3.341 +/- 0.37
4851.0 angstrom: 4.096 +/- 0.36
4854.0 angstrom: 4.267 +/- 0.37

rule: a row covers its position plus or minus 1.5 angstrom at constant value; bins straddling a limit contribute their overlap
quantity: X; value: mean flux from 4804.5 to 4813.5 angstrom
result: 3.77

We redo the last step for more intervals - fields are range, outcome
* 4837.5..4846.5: 3.71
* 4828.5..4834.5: 3.33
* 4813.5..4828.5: 3.77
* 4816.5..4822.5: 3.57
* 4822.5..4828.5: 3.89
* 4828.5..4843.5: 3.46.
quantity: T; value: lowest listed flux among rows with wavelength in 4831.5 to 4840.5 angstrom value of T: 3.226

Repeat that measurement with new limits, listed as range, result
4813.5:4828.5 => 3.292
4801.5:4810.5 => 3.416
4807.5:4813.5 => 3.856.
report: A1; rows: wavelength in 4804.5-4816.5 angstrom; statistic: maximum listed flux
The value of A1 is 4.039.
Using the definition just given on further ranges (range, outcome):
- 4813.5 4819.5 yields 3.955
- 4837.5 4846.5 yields 3.827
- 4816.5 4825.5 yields 4.111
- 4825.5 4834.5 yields 3.666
